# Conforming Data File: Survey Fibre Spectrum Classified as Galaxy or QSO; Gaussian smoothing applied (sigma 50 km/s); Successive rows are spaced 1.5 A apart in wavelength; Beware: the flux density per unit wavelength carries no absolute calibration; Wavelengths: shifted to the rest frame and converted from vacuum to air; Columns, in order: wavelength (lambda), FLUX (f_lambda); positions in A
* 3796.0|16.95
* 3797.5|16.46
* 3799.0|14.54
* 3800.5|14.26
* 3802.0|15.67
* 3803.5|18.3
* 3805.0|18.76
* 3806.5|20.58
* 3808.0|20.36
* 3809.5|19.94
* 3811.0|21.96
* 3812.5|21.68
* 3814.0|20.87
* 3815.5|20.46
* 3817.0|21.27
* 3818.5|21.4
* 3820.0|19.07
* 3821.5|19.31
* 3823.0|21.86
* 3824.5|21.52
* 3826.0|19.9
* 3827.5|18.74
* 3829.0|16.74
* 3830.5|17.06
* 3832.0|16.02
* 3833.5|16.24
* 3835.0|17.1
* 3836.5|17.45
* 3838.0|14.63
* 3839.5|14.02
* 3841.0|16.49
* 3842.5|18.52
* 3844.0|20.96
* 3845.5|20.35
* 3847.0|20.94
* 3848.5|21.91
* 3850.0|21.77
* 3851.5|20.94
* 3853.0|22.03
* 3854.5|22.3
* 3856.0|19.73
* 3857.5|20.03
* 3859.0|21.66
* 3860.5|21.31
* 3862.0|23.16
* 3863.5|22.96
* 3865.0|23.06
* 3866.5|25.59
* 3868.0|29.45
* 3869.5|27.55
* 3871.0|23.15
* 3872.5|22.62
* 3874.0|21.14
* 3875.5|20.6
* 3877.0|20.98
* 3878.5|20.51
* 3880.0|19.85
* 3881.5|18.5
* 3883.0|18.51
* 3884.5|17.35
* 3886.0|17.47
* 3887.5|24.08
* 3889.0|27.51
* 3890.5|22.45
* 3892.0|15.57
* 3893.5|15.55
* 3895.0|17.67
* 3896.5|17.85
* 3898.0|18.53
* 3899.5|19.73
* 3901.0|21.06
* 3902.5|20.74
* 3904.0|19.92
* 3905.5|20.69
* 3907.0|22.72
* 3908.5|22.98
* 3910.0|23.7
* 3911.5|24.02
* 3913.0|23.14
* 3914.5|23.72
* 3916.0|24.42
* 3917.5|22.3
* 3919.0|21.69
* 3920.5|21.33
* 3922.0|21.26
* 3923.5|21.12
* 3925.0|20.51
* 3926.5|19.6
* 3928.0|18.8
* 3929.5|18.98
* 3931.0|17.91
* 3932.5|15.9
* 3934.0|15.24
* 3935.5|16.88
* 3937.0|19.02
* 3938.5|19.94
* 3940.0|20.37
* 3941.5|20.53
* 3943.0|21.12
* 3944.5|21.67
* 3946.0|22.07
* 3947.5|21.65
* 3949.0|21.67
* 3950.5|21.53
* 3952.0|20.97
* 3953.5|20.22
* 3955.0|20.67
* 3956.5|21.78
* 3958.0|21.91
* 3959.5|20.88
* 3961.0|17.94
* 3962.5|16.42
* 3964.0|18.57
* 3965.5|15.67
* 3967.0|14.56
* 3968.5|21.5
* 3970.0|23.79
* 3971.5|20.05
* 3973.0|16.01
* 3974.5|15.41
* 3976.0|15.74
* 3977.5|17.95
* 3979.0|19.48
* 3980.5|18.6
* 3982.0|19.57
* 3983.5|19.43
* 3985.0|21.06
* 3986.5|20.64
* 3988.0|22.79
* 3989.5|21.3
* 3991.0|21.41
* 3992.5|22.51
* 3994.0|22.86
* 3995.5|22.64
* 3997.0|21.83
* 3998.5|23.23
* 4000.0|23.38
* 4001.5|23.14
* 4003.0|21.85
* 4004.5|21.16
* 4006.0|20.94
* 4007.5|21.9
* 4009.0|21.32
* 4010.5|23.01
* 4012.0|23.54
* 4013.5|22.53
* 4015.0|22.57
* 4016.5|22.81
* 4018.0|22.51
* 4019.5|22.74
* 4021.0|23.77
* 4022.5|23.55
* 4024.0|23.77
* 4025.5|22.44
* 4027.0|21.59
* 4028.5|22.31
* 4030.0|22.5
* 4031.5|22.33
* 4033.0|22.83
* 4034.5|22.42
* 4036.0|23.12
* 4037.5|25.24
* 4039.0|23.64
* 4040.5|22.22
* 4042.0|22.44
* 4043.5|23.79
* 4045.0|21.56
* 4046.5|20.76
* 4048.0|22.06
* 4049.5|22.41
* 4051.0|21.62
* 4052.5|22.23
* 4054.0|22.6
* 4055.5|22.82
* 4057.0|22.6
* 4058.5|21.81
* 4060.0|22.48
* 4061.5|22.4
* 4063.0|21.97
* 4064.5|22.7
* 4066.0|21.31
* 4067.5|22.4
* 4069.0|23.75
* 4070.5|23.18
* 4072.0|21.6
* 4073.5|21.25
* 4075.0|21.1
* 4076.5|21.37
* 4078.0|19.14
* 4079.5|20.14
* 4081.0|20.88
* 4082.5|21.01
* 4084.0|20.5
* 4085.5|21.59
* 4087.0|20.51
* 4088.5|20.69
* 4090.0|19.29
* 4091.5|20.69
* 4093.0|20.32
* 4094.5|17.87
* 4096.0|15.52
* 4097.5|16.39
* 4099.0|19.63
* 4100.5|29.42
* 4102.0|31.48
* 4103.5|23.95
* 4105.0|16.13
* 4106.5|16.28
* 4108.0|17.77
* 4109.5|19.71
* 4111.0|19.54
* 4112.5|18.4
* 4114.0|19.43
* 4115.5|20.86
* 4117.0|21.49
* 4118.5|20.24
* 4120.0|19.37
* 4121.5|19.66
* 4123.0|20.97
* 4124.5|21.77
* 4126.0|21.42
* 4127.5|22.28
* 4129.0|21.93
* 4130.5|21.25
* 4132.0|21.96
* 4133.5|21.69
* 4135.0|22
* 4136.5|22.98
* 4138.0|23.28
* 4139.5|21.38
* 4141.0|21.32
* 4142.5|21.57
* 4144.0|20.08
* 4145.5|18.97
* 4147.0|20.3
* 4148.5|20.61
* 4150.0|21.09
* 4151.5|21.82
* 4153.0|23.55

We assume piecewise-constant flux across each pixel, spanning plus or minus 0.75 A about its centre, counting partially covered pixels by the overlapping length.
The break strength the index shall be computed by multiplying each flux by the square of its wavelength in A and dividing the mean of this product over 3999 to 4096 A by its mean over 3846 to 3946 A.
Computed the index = 1.1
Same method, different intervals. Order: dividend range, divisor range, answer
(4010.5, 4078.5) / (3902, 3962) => 1.14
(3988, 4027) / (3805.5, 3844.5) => 1.30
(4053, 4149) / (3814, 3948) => 1.15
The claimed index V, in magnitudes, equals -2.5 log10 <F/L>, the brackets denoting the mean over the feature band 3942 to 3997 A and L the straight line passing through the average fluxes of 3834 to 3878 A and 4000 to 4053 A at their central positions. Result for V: 0.10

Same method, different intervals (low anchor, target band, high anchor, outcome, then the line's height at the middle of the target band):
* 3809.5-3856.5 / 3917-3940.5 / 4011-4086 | 0.07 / 20.7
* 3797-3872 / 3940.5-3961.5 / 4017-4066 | 0.02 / 21.5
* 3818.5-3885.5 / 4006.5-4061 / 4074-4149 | -0.10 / 20.6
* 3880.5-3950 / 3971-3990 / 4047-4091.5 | 0.10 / 20.9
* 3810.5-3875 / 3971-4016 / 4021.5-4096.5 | 0.02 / 21.4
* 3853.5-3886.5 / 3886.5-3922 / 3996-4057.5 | 0.03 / 21.9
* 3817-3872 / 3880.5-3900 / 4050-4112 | 0.07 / 20.6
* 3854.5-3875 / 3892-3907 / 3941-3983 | 0.15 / 21.8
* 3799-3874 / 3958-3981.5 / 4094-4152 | 0.12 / 20.5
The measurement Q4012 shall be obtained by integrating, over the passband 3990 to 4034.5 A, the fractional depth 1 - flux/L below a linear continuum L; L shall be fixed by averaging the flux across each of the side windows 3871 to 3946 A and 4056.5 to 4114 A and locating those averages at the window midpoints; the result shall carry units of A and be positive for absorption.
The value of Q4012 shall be -3.8 A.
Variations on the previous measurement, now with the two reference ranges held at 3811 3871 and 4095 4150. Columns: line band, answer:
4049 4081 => -1.8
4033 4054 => -1.9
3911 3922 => -1.2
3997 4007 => -0.8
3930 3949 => 1.1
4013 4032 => -1.9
